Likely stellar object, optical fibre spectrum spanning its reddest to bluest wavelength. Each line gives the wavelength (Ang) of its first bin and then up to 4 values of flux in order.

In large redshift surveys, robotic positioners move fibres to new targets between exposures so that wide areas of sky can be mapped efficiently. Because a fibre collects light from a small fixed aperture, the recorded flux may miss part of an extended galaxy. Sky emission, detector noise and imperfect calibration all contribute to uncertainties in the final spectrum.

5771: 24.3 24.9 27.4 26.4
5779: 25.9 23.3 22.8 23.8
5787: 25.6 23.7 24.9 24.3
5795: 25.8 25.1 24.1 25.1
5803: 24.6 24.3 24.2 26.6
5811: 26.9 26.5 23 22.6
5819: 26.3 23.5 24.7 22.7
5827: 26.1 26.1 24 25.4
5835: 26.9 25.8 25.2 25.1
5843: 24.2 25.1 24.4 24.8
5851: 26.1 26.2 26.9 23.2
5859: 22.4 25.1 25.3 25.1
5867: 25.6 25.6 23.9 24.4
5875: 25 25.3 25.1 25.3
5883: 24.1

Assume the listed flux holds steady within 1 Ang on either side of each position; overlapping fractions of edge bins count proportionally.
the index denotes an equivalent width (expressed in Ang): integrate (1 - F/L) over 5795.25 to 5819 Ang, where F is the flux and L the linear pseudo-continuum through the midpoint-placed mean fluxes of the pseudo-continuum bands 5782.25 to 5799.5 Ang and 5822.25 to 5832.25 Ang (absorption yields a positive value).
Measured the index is -0.3 Ang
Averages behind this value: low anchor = 24.5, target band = 24.9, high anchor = 24.7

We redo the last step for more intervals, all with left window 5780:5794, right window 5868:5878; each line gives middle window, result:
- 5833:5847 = -0.44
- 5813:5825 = 0.11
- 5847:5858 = -0.31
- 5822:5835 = -0.30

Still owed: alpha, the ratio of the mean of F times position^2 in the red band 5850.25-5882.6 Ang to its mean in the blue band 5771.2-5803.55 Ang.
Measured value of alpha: 1.0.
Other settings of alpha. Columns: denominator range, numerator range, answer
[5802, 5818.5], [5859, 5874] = 1.02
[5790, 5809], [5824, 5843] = 1.03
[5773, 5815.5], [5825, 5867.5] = 1.02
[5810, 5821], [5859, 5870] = 1.02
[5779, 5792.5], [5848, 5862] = 1.06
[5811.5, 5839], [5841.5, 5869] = 1.01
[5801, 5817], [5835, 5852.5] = 1.02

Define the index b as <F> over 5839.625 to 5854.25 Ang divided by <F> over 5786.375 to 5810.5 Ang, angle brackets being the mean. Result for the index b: 1.01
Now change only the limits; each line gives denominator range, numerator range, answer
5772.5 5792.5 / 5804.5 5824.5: 1.00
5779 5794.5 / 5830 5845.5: 1.04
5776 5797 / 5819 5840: 1.02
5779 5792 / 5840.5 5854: 1.04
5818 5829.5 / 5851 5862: 1.00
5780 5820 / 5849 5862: 1.01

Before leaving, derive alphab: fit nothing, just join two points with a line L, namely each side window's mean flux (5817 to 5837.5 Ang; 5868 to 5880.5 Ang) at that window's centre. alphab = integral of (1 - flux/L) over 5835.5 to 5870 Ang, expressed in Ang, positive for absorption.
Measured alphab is -0.2 Ang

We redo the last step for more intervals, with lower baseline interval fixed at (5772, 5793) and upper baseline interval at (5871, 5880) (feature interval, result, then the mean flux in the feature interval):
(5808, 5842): -0.41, 25.1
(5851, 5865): -0.07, 25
